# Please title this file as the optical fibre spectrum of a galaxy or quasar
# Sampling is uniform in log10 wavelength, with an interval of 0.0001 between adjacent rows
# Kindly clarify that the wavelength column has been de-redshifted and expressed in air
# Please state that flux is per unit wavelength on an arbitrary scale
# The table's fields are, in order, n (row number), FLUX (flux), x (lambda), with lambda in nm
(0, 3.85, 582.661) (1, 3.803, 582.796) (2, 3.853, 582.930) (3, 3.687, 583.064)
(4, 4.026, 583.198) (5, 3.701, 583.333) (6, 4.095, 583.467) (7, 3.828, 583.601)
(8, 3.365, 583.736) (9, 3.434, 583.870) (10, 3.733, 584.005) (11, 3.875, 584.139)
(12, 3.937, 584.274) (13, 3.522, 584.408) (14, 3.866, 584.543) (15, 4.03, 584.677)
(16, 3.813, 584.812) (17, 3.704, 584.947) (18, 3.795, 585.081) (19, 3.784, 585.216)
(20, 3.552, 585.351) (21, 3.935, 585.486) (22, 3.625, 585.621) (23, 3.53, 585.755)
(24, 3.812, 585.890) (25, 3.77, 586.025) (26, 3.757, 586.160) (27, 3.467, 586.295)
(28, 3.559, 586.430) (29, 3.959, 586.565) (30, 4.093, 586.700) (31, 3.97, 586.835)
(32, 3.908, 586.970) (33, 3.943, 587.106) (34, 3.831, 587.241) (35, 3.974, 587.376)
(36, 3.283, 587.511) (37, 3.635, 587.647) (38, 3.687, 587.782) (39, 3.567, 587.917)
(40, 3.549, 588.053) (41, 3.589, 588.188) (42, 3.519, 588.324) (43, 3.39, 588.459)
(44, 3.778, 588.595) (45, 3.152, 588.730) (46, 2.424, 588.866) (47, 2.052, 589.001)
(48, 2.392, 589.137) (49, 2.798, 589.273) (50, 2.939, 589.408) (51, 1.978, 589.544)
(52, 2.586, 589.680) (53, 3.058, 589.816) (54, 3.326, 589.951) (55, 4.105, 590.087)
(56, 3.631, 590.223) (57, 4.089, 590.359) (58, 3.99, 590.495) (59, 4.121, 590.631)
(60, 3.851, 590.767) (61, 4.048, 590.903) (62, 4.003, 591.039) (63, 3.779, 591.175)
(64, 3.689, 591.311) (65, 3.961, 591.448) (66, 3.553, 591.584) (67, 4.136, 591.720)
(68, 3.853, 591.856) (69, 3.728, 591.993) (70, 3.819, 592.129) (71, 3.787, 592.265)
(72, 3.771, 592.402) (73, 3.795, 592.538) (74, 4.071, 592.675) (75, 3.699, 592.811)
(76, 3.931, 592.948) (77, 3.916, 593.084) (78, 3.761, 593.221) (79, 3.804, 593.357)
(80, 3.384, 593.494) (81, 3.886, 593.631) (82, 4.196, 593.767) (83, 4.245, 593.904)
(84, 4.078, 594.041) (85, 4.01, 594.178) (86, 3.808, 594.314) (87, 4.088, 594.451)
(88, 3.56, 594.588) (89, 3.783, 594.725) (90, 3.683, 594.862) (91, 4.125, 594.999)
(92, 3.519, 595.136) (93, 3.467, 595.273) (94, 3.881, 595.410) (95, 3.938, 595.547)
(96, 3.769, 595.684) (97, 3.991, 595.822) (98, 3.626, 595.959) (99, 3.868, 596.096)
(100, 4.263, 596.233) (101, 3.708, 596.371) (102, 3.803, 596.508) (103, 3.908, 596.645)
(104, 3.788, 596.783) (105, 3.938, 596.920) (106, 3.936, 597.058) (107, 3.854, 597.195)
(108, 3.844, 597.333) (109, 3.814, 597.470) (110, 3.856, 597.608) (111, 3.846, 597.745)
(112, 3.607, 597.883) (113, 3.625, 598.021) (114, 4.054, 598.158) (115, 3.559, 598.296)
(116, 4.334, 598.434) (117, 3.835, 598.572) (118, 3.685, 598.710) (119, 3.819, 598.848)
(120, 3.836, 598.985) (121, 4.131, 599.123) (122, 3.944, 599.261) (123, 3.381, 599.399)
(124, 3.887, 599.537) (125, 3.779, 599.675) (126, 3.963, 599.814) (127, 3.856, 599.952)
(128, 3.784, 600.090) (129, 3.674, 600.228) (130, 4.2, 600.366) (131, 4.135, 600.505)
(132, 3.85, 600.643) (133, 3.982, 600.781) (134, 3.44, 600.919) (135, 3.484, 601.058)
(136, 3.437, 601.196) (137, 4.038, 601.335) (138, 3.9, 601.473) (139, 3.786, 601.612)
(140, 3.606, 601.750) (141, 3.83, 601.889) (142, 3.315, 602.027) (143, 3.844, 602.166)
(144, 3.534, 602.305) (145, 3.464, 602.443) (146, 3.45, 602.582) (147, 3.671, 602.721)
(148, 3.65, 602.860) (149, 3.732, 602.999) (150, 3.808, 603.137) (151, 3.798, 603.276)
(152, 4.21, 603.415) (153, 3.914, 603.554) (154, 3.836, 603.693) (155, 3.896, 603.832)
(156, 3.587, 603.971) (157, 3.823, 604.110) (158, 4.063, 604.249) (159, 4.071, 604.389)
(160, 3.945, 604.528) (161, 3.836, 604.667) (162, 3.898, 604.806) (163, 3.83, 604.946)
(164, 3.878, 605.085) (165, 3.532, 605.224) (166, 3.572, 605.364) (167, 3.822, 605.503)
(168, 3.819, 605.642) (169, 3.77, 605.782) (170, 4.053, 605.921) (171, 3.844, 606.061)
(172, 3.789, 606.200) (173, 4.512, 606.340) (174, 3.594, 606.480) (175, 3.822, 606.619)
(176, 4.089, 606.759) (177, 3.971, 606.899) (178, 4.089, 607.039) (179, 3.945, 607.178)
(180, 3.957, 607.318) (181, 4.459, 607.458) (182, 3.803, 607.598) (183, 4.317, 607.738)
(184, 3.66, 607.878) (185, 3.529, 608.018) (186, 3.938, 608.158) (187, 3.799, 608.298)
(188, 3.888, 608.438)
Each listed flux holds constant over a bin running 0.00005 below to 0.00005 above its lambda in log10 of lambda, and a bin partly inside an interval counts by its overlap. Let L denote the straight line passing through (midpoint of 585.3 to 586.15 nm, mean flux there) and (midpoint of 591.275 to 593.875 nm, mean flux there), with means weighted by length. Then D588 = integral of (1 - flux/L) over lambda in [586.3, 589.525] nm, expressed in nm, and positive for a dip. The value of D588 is 0.29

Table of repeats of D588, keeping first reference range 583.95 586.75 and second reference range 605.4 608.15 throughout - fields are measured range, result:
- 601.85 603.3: 0.10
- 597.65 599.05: 0.02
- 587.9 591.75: 0.40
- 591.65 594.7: -0.04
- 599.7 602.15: 0.07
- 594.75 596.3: 0.01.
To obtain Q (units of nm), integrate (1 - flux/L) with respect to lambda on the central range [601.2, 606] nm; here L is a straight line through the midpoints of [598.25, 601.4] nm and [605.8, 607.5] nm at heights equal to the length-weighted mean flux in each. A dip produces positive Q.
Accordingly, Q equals 0.17 nm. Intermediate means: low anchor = 3.83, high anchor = 4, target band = 3.78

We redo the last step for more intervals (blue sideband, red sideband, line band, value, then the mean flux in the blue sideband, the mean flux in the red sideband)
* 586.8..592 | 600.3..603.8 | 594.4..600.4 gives -0.28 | 3.5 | 3.76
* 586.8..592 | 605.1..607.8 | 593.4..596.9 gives -0.20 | 3.5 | 3.93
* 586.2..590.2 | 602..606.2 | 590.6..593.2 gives -0.30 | 3.37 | 3.79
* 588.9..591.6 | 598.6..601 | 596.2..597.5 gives -0.06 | 3.38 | 3.84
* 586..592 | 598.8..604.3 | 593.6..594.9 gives -0.11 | 3.54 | 3.78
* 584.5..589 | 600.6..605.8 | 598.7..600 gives -0.03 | 3.65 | 3.76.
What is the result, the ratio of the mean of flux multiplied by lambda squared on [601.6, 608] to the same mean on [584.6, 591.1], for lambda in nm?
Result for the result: 1.1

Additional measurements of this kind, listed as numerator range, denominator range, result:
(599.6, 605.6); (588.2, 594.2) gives 1.09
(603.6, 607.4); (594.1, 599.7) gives 1.04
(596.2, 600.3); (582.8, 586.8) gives 1.07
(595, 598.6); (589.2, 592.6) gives 1.08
